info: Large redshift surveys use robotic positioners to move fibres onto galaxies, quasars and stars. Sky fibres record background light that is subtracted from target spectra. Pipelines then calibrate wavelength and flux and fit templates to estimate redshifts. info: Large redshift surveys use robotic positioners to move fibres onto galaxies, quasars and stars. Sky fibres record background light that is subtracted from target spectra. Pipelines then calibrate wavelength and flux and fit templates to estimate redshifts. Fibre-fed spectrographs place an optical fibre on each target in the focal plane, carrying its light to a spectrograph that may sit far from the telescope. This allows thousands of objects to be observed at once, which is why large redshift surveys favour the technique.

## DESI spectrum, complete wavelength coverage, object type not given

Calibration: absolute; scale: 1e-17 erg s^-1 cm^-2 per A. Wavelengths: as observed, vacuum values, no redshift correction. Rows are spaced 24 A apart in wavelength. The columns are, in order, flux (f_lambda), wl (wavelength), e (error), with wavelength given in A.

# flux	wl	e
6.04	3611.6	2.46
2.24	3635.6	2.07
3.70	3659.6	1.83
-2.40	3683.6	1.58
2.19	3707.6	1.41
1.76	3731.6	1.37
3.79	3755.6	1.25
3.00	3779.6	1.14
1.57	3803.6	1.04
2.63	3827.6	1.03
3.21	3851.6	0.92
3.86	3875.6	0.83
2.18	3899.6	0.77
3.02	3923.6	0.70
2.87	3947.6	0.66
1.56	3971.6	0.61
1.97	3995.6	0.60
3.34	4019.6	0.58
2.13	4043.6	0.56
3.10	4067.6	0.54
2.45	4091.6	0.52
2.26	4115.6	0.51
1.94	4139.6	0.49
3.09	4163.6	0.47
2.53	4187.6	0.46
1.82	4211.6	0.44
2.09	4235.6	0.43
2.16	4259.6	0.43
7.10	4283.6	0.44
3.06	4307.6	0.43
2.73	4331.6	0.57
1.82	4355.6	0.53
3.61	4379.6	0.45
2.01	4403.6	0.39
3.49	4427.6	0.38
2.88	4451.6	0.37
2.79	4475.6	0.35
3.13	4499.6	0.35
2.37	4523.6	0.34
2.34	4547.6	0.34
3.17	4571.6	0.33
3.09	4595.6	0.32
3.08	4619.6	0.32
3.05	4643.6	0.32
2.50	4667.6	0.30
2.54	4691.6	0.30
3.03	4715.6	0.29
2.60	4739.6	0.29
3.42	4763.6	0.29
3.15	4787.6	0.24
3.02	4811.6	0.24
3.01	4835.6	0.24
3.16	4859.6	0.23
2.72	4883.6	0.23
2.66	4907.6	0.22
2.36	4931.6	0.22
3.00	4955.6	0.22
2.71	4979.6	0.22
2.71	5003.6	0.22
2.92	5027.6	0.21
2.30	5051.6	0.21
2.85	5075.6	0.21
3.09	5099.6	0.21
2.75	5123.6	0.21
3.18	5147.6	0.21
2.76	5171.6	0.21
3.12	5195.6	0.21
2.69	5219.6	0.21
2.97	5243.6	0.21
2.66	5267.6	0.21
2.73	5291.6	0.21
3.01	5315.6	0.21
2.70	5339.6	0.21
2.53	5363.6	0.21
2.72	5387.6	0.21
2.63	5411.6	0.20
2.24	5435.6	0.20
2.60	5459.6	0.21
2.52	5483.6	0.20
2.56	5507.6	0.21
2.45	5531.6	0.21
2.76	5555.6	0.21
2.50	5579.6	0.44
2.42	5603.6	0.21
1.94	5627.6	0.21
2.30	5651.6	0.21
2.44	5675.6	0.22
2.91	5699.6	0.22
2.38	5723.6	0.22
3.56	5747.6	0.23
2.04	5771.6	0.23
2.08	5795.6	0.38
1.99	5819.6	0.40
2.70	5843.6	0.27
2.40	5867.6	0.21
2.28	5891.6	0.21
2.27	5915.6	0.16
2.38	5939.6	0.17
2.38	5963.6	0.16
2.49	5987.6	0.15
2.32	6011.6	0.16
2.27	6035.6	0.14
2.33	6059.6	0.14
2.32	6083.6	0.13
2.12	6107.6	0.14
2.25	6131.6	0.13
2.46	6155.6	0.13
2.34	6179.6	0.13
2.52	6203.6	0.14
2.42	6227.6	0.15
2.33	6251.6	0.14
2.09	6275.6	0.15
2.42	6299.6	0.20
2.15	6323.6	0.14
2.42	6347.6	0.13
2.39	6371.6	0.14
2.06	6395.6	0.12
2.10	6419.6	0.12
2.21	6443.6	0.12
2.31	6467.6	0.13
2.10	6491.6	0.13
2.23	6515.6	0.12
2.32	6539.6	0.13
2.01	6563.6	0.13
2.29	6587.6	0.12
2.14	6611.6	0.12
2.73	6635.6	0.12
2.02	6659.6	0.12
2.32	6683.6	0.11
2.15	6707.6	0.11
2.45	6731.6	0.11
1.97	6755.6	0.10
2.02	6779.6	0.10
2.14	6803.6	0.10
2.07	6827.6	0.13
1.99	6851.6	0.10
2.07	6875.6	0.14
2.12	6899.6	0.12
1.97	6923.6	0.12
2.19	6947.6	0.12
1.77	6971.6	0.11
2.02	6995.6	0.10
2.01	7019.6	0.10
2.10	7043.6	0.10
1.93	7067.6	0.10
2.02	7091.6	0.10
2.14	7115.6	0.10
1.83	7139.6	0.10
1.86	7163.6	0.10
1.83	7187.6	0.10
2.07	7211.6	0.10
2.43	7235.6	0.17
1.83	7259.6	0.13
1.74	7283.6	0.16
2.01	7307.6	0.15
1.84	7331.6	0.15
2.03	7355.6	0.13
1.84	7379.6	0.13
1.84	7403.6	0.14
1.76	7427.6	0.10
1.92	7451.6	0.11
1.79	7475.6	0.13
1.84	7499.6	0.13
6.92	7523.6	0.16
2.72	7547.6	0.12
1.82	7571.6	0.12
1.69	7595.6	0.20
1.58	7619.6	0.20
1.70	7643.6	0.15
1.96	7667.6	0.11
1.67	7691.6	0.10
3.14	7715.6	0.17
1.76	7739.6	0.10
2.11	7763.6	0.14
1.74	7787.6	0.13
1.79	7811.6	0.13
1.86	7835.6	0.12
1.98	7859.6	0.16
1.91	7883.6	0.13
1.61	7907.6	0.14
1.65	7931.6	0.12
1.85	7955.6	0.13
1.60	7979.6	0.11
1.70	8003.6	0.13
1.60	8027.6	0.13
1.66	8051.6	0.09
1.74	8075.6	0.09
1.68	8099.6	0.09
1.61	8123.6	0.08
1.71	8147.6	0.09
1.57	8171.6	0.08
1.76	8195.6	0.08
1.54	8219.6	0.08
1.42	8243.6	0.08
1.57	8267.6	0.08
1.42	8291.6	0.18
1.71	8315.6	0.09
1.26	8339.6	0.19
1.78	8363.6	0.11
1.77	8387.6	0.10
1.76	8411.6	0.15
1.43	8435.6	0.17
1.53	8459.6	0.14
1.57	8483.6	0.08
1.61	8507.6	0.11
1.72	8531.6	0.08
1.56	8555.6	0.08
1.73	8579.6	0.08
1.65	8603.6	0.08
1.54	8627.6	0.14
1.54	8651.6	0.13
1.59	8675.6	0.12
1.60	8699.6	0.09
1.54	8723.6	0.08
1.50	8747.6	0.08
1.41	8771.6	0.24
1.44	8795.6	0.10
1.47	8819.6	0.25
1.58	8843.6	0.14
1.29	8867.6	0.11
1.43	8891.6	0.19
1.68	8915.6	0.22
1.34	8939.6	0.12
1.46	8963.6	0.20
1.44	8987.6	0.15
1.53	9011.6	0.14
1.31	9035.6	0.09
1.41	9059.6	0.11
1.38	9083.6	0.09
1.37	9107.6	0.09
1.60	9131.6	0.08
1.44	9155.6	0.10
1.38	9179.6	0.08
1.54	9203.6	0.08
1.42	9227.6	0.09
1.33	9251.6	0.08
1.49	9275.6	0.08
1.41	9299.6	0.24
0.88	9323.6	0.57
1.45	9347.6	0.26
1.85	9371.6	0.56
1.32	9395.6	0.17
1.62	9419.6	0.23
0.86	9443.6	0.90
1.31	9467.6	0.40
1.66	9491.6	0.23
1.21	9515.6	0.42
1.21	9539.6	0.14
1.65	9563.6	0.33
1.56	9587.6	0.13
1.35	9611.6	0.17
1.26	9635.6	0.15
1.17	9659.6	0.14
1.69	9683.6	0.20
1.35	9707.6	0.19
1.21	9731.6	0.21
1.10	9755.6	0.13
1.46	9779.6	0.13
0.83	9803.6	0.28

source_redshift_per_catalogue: 0.15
